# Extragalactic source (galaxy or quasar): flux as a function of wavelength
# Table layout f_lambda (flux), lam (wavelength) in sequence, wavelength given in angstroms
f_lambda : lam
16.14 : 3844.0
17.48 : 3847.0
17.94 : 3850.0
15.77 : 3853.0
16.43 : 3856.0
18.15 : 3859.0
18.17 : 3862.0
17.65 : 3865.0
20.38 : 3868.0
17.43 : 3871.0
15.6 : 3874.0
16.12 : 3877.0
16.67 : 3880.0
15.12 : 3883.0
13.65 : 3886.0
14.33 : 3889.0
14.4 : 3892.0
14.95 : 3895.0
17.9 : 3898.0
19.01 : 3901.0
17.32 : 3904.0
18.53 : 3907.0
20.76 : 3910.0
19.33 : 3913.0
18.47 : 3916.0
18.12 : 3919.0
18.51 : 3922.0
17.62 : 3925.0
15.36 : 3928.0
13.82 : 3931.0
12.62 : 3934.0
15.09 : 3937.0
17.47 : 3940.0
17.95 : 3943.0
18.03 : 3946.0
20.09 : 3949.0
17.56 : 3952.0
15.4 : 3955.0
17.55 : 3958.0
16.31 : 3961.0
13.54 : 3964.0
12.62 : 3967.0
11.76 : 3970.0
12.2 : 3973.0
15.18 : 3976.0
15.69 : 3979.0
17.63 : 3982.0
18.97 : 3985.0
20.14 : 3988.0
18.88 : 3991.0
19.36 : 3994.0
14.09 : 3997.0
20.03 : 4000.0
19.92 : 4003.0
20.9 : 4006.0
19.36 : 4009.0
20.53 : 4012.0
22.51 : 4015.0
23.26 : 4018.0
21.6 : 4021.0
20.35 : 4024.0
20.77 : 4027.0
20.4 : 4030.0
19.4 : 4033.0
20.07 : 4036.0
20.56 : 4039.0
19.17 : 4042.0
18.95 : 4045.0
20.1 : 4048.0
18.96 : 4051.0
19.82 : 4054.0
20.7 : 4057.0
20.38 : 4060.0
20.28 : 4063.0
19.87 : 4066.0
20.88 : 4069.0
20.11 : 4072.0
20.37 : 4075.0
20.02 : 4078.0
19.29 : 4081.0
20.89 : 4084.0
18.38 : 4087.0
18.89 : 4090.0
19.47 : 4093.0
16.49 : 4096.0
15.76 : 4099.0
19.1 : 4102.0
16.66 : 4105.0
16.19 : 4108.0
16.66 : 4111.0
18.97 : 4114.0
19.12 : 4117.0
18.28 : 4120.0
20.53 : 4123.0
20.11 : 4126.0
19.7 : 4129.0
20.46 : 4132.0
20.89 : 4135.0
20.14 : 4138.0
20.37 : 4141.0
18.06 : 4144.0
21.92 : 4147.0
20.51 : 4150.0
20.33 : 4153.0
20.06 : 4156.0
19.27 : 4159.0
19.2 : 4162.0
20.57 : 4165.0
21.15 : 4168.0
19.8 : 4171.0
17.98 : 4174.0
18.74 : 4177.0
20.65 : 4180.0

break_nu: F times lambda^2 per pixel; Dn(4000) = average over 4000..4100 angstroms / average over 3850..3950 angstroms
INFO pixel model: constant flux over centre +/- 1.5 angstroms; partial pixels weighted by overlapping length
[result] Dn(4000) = 1.27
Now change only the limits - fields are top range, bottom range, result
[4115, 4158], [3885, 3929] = 1.30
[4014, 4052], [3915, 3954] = 1.27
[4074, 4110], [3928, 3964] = 1.21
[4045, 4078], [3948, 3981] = 1.39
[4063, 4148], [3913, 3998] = 1.25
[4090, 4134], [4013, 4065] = 0.94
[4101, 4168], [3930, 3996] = 1.30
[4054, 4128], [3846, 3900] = 1.28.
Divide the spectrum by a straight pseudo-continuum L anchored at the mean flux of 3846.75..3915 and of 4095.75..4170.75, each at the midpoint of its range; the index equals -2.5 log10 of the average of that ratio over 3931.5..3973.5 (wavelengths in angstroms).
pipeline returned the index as 0.14 mag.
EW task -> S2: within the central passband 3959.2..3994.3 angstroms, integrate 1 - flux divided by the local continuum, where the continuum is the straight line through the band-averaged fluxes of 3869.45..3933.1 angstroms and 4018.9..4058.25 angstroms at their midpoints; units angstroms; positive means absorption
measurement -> 5.1 angstroms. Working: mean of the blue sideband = 16.8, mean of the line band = 15.9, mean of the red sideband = 20.1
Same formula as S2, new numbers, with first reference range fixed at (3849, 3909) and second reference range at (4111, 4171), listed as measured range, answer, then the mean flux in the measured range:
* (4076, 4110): 1.8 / 18.3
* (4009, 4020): -2.0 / 21.7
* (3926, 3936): 1.9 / 14.2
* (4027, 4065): -2.4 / 19.9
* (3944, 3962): 0.1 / 17.5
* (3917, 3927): -0.4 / 18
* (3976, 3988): 0.4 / 17.5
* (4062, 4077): -1.0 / 20.3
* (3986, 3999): -0.1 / 18.2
